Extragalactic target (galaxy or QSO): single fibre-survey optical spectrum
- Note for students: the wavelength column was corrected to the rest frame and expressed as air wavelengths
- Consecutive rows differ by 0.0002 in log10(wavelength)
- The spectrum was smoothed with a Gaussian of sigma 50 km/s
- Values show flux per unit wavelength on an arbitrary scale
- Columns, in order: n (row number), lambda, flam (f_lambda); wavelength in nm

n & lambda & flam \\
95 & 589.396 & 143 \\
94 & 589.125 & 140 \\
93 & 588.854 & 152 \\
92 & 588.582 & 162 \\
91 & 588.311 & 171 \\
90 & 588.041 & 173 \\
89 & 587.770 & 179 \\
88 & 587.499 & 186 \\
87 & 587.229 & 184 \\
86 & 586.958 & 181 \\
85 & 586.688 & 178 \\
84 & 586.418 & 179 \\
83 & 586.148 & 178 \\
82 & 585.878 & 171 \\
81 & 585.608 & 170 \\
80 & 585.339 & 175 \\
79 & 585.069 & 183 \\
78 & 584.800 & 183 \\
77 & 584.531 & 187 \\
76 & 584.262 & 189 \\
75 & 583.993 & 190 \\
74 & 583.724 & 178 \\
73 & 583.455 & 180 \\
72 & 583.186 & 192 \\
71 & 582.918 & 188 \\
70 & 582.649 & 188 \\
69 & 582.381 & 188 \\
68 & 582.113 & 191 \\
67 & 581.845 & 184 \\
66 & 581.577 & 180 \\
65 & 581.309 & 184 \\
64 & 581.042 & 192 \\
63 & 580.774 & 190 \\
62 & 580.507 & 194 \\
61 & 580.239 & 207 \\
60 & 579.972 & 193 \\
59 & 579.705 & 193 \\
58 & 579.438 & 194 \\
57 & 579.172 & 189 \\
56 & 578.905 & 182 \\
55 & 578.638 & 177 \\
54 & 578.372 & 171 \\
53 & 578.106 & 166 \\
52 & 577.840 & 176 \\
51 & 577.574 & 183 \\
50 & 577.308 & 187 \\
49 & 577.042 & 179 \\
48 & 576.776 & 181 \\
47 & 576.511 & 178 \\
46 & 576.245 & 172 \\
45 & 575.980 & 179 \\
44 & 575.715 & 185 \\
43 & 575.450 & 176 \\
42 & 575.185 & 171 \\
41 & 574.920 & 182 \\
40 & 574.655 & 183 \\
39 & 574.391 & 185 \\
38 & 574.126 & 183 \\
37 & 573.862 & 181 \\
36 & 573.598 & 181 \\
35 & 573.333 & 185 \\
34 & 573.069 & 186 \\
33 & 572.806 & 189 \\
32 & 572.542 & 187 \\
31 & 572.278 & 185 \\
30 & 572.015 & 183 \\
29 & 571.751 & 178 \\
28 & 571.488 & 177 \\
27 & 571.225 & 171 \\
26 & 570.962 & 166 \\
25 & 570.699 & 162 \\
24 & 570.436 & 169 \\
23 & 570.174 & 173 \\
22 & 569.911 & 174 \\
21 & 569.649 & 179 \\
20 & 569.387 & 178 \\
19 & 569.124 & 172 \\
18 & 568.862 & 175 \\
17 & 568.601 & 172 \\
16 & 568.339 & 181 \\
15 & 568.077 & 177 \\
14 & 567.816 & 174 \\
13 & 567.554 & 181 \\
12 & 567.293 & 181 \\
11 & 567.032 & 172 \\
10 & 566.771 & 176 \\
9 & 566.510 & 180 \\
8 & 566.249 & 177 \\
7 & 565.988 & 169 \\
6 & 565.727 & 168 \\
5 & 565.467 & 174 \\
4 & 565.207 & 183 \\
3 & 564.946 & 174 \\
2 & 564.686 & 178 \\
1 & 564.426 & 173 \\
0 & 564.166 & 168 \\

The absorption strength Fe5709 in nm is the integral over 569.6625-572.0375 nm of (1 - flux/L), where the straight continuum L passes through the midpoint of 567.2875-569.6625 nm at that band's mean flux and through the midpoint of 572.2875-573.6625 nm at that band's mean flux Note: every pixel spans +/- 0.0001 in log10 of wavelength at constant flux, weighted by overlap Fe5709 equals 0.12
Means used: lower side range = 177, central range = 172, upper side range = 186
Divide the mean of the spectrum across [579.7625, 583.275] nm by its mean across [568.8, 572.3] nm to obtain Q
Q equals 1.1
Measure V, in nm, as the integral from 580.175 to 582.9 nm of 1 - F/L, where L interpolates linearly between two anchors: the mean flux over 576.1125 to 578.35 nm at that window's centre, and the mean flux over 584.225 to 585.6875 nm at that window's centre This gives -0.15 nm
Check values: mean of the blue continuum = 177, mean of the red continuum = 181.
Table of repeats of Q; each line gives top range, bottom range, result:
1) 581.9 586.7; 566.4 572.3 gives 1.04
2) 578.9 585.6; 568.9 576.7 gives 1.05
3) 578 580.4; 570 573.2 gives 1.05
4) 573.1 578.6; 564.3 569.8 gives 1.02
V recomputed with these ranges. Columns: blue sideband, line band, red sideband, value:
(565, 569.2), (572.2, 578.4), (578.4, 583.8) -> 0.08 nm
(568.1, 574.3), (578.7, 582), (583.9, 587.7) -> -0.19 nm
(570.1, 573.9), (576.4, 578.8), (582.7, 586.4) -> 0.03 nm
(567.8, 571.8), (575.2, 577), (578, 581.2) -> 0.04 nm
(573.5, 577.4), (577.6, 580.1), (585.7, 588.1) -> -0.04 nm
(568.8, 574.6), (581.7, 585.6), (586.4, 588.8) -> -0.18 nm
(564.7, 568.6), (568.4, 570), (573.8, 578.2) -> 0.02 nm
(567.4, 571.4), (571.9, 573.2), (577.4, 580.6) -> -0.06 nm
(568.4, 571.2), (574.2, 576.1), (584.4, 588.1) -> -0.06 nm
